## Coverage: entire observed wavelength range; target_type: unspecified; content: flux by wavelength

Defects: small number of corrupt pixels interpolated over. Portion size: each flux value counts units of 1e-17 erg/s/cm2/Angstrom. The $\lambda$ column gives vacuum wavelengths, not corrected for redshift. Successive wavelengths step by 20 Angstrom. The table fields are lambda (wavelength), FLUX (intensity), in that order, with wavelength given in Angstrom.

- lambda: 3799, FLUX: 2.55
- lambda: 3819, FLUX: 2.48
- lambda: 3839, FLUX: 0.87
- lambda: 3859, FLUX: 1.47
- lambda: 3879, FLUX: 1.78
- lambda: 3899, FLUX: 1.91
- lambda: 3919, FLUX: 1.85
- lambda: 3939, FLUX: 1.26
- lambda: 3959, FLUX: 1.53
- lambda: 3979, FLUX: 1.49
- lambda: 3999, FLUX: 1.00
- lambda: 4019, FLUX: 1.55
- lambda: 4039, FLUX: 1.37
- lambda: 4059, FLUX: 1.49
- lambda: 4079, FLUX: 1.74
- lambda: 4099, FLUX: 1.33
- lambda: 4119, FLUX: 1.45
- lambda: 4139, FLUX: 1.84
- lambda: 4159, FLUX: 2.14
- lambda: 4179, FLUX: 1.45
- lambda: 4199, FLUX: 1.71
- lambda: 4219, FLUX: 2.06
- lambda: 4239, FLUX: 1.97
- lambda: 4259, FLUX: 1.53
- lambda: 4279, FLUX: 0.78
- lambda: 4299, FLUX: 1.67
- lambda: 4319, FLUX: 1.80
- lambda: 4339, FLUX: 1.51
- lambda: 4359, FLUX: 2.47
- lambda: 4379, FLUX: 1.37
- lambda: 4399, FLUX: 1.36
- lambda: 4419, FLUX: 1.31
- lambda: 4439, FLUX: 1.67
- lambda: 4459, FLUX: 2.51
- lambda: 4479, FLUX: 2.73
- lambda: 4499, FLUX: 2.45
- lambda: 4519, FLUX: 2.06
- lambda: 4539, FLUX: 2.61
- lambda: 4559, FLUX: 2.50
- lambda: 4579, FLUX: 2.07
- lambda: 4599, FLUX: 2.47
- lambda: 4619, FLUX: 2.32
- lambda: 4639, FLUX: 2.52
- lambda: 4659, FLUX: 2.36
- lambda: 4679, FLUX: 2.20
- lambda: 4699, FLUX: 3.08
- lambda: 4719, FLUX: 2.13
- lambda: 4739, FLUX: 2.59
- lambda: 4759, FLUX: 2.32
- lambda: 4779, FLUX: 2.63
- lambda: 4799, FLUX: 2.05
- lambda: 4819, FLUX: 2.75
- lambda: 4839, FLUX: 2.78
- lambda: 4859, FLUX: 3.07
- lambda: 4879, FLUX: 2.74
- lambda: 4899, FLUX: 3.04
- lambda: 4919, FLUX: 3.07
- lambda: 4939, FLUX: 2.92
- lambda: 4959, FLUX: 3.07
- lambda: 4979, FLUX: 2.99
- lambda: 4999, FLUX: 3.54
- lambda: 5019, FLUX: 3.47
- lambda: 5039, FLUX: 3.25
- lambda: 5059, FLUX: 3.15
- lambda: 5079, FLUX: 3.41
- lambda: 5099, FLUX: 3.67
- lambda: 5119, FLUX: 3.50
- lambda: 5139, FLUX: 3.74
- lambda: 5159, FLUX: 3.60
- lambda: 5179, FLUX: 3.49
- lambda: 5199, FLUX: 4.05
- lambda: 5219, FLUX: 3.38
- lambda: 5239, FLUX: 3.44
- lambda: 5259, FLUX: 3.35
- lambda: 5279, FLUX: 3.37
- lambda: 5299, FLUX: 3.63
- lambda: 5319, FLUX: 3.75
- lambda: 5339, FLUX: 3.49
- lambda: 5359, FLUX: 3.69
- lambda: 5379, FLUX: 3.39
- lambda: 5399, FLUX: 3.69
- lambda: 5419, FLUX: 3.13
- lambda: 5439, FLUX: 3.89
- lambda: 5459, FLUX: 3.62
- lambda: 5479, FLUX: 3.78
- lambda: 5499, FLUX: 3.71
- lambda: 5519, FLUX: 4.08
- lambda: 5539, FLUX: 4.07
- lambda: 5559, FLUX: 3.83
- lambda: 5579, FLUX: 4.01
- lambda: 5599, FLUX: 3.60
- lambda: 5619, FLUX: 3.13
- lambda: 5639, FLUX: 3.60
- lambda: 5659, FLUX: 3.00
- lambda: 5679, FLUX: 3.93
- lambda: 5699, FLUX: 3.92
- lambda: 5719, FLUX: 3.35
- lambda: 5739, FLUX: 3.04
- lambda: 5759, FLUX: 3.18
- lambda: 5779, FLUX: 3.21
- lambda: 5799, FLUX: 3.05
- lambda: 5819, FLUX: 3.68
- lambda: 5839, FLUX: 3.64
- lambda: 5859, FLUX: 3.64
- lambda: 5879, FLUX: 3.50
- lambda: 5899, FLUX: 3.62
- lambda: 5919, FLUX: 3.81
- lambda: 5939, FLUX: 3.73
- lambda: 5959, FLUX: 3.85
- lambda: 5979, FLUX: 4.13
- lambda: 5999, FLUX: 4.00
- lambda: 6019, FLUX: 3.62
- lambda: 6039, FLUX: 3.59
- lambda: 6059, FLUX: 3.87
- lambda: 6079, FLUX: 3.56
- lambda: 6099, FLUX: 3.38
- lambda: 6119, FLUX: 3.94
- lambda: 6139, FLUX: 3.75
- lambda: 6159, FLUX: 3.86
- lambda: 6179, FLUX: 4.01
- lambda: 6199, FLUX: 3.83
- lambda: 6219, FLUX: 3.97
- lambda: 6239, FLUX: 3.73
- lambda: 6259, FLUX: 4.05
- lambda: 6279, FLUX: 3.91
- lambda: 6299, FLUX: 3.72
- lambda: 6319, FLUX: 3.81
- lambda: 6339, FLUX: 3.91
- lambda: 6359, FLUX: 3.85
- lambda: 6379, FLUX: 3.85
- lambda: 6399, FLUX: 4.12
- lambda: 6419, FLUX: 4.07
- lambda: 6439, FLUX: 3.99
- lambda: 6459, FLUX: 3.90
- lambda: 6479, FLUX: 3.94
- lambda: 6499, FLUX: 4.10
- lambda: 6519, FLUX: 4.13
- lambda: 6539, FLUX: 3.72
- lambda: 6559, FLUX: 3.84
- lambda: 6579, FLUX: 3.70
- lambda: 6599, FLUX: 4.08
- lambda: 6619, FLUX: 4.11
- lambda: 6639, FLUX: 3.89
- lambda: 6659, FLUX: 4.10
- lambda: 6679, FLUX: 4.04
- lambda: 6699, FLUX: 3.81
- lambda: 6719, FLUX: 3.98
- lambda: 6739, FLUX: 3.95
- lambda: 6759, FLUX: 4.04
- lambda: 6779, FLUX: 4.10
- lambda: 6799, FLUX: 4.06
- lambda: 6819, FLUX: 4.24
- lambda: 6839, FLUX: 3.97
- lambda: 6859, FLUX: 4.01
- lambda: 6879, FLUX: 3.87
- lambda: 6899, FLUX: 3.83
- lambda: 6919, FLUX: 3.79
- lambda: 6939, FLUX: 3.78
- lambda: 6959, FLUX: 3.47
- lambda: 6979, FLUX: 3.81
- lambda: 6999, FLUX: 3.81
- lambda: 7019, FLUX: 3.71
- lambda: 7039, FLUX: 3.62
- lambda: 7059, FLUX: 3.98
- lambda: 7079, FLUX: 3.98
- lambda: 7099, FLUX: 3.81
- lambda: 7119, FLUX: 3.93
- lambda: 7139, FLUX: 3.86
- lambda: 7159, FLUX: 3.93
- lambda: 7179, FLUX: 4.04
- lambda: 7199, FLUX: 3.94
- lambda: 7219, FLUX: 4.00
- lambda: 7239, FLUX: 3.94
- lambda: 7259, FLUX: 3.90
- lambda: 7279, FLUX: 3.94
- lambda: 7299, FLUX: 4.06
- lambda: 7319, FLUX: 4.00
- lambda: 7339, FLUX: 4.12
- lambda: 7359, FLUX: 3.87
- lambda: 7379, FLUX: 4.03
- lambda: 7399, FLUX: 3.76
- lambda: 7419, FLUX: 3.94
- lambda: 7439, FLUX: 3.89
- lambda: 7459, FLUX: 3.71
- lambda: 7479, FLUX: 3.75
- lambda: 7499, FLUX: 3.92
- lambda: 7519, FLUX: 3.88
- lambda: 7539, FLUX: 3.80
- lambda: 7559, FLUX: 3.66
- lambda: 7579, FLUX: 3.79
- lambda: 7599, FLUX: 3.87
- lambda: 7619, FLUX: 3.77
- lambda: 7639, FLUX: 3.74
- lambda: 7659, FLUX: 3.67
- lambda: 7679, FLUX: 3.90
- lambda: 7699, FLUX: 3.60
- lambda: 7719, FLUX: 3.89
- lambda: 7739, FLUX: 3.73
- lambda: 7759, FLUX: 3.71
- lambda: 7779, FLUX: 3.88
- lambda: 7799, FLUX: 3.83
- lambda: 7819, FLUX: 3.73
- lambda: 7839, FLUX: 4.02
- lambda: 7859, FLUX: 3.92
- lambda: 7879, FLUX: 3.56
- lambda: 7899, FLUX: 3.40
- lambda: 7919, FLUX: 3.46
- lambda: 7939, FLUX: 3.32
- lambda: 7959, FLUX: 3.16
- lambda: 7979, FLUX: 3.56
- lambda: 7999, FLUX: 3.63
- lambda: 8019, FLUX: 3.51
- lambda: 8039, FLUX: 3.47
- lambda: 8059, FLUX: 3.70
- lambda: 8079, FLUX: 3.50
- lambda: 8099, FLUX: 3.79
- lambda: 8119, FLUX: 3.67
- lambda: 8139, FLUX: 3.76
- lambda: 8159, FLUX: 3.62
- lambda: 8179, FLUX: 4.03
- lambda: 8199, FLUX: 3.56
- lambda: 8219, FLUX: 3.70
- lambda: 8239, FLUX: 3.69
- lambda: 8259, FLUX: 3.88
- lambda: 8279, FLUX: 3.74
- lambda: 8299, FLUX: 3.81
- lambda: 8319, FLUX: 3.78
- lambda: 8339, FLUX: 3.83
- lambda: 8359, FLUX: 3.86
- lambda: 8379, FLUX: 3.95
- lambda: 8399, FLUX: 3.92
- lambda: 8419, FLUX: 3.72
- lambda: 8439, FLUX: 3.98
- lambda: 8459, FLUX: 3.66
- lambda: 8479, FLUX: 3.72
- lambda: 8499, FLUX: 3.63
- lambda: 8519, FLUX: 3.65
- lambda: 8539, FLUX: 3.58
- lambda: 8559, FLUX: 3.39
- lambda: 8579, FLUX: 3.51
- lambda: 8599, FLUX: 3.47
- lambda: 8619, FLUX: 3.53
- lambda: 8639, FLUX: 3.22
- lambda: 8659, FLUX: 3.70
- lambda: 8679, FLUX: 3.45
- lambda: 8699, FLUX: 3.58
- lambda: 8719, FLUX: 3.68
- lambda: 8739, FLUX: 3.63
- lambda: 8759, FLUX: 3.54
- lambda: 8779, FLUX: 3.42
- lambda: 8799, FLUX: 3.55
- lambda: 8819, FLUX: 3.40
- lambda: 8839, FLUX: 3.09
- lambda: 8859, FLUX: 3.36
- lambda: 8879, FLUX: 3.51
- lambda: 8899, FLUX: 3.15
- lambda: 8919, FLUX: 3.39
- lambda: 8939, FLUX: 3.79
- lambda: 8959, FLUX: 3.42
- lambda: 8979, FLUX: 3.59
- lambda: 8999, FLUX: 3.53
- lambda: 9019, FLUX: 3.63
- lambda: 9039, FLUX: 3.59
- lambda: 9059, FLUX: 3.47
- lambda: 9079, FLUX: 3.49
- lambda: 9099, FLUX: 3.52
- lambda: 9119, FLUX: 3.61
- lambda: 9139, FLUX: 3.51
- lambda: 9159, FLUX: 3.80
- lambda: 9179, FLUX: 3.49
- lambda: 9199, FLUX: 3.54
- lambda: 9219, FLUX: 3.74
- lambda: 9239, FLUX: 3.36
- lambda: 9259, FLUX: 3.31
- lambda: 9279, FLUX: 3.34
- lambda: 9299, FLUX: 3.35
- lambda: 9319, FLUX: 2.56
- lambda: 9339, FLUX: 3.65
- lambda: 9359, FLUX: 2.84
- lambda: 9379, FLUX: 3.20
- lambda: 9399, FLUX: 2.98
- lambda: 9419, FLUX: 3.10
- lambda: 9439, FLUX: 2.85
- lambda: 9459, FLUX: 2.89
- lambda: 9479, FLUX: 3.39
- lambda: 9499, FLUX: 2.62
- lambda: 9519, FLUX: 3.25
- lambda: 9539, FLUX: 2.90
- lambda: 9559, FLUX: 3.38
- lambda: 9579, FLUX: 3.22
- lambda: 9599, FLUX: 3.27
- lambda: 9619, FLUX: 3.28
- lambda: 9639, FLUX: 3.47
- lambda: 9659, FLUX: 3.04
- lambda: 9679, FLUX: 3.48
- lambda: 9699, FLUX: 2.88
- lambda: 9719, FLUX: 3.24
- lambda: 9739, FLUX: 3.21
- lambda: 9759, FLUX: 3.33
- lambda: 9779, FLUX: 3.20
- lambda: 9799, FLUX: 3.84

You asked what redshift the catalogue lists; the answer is 0.11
